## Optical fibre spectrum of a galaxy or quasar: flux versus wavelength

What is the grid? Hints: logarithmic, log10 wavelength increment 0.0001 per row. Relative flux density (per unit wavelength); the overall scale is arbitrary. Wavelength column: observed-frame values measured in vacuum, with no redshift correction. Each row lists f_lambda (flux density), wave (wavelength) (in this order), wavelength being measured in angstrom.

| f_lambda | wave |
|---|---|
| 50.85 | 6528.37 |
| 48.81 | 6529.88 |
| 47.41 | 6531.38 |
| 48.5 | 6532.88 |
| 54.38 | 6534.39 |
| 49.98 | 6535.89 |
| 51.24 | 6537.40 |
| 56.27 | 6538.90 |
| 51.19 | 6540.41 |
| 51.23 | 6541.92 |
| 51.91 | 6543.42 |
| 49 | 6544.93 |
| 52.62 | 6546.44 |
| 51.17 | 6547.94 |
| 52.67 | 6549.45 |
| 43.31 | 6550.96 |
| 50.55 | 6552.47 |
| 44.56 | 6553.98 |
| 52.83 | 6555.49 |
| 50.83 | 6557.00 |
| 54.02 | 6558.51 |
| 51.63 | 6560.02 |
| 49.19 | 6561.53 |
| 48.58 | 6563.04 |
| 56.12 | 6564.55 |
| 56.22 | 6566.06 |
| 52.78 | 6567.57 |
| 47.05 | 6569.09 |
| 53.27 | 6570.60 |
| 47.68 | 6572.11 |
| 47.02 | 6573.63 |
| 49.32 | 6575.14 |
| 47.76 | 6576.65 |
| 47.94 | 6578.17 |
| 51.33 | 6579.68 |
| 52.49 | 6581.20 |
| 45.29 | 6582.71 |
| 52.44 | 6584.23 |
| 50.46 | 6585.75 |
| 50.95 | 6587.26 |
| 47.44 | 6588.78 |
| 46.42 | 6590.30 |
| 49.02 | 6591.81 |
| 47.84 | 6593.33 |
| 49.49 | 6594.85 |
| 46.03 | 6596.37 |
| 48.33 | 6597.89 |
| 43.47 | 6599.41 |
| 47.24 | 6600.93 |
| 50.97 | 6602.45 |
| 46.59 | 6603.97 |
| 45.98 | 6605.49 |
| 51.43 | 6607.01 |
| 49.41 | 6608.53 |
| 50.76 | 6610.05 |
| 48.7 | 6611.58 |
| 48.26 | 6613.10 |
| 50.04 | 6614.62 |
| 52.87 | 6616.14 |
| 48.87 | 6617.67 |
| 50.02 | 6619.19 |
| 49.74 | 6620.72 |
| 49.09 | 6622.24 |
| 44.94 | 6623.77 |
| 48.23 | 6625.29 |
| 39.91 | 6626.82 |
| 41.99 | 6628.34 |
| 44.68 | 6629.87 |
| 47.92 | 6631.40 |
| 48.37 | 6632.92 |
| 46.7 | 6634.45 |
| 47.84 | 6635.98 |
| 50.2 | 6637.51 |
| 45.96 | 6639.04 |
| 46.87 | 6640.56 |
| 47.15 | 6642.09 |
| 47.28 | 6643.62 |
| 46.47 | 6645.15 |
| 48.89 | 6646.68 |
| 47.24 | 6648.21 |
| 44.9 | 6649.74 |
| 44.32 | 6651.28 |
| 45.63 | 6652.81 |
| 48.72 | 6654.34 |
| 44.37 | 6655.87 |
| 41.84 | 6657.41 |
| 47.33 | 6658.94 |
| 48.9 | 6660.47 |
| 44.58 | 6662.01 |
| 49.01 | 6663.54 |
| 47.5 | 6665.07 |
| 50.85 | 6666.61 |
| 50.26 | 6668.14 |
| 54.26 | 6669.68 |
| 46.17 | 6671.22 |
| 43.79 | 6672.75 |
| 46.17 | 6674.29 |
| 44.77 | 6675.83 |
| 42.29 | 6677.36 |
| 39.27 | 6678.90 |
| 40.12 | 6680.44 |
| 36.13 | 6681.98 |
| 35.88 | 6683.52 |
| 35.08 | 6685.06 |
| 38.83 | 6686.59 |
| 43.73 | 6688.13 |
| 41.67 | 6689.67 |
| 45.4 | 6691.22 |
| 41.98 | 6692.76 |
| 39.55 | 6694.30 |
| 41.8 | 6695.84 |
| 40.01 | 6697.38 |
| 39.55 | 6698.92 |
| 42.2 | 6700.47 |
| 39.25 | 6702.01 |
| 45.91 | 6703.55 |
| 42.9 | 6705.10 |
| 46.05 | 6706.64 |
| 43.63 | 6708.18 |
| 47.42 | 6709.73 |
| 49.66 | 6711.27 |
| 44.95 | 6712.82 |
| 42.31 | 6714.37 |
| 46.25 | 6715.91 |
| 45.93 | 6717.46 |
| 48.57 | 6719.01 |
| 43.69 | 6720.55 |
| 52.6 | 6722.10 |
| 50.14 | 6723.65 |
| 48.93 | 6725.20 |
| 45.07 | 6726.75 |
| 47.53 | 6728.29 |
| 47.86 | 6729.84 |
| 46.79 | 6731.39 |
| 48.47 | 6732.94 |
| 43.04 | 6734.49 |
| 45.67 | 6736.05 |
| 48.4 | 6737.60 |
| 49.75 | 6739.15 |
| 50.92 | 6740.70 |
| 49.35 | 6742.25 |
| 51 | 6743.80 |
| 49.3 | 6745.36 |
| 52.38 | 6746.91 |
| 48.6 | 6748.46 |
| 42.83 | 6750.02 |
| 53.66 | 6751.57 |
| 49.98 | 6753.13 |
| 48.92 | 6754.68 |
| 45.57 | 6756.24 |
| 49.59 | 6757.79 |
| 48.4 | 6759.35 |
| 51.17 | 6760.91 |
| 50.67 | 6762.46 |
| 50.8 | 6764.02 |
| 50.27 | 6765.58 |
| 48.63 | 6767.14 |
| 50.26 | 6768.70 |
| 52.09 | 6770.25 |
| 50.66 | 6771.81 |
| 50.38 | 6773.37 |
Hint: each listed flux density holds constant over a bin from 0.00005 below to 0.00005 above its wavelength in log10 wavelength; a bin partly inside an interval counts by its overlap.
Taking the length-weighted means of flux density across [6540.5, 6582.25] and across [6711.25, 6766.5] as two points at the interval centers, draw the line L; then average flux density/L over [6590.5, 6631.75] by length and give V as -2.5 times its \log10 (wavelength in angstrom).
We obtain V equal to 0.05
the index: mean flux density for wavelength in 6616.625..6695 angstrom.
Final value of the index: 45.3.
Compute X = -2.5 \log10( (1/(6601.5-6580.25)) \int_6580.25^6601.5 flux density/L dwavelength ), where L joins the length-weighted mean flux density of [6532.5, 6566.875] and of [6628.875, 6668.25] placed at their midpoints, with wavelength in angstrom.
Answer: 0.02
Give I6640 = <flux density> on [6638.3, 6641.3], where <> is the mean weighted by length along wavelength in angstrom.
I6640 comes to 46.6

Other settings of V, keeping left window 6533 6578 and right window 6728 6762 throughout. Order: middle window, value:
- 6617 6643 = 0.066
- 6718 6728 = 0.017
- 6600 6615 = 0.029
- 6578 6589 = 0.009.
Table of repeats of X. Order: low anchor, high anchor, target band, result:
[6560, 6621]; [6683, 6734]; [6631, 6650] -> -0.005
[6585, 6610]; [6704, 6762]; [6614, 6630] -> 0.018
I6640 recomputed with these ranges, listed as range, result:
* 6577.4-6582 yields 50.5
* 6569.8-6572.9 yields 50.4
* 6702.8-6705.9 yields 44.4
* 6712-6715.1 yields 43.6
